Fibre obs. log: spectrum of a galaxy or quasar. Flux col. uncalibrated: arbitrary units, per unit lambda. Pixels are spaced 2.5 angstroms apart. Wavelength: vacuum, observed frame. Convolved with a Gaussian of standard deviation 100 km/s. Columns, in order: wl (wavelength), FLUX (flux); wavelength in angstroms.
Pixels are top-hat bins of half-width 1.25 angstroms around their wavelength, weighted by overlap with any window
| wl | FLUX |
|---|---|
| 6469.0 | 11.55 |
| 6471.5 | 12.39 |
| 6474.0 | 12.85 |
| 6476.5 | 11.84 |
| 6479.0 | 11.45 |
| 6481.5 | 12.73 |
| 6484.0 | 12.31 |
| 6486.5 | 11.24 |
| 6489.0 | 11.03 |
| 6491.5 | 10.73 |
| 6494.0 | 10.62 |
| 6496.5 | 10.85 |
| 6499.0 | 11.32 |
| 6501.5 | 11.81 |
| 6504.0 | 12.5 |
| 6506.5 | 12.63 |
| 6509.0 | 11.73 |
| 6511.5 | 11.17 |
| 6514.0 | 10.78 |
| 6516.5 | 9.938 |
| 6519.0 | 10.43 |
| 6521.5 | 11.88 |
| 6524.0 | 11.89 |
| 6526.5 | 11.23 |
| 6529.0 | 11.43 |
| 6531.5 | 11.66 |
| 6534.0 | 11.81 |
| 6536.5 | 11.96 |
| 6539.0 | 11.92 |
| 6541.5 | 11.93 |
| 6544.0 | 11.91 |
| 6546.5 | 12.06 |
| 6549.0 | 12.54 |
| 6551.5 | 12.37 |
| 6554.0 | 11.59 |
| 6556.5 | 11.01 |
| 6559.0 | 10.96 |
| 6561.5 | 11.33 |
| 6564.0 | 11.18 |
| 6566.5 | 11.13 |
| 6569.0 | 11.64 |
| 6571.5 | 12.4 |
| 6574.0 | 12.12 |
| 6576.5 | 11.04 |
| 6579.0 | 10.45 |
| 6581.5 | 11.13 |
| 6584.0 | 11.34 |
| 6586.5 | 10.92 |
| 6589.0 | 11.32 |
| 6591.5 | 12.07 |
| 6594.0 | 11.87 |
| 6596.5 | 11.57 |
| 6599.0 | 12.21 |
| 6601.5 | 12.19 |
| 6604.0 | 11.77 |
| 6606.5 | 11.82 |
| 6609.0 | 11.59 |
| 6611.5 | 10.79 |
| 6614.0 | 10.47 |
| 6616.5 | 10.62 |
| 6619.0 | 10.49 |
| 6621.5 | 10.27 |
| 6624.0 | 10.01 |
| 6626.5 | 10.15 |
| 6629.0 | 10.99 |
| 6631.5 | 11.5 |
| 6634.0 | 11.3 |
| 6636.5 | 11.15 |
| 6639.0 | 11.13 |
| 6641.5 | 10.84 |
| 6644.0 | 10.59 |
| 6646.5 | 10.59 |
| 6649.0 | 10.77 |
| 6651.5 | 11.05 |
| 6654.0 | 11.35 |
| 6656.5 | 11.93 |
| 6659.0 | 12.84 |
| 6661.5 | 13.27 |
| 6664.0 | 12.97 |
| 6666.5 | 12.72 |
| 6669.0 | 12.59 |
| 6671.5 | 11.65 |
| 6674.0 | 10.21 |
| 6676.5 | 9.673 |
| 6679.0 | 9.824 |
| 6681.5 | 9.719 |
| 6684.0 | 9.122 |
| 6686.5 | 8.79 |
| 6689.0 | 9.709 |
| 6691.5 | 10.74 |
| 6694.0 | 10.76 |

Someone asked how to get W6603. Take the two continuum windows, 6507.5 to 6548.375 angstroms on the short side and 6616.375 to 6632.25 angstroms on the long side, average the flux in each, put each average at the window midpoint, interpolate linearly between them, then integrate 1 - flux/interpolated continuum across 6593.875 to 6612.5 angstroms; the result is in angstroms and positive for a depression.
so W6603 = -1.7 angstroms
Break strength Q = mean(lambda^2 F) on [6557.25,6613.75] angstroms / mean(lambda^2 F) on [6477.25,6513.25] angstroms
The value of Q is 1.02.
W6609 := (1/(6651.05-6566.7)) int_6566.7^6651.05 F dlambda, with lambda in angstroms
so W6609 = 11.2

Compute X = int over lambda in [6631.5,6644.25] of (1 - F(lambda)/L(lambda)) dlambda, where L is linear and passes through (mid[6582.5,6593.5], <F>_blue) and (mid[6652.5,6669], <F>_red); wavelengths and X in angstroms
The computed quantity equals 1.1 angstroms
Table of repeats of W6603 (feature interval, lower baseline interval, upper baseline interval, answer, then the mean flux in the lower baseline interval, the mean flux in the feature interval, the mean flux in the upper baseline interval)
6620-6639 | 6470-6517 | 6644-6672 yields 1.73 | 11.6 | 10.8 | 11.9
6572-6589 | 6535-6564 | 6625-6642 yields 0.36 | 11.8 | 11.2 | 11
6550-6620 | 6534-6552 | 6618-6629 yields -1.74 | 12.1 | 11.4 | 10.3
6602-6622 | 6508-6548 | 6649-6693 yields 0.33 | 11.5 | 11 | 11.1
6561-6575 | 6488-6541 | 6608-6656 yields -0.62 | 11.4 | 11.6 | 10.8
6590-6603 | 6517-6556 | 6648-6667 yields -0.06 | 11.7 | 12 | 12.1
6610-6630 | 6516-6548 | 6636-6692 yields 1.29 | 11.6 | 10.5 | 11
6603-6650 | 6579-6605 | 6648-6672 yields 3.89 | 11.6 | 10.9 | 12.1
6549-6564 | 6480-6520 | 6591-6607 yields 0.21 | 11.4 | 11.5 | 11.9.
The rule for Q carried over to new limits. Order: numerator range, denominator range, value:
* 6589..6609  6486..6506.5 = 1.08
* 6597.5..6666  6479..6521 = 1.03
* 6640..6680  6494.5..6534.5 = 1.05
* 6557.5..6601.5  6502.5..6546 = 1.01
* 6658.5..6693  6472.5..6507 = 0.99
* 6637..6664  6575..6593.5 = 1.05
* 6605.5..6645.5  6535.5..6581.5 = 0.95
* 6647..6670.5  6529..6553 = 1.05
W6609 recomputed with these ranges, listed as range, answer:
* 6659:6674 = 12.5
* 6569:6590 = 11.4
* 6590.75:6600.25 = 11.9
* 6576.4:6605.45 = 11.5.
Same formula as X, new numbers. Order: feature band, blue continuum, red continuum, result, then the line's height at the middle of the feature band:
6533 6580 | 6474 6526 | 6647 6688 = -1.2 angstroms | 11.4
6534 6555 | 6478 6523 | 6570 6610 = -1.0 angstroms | 11.5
